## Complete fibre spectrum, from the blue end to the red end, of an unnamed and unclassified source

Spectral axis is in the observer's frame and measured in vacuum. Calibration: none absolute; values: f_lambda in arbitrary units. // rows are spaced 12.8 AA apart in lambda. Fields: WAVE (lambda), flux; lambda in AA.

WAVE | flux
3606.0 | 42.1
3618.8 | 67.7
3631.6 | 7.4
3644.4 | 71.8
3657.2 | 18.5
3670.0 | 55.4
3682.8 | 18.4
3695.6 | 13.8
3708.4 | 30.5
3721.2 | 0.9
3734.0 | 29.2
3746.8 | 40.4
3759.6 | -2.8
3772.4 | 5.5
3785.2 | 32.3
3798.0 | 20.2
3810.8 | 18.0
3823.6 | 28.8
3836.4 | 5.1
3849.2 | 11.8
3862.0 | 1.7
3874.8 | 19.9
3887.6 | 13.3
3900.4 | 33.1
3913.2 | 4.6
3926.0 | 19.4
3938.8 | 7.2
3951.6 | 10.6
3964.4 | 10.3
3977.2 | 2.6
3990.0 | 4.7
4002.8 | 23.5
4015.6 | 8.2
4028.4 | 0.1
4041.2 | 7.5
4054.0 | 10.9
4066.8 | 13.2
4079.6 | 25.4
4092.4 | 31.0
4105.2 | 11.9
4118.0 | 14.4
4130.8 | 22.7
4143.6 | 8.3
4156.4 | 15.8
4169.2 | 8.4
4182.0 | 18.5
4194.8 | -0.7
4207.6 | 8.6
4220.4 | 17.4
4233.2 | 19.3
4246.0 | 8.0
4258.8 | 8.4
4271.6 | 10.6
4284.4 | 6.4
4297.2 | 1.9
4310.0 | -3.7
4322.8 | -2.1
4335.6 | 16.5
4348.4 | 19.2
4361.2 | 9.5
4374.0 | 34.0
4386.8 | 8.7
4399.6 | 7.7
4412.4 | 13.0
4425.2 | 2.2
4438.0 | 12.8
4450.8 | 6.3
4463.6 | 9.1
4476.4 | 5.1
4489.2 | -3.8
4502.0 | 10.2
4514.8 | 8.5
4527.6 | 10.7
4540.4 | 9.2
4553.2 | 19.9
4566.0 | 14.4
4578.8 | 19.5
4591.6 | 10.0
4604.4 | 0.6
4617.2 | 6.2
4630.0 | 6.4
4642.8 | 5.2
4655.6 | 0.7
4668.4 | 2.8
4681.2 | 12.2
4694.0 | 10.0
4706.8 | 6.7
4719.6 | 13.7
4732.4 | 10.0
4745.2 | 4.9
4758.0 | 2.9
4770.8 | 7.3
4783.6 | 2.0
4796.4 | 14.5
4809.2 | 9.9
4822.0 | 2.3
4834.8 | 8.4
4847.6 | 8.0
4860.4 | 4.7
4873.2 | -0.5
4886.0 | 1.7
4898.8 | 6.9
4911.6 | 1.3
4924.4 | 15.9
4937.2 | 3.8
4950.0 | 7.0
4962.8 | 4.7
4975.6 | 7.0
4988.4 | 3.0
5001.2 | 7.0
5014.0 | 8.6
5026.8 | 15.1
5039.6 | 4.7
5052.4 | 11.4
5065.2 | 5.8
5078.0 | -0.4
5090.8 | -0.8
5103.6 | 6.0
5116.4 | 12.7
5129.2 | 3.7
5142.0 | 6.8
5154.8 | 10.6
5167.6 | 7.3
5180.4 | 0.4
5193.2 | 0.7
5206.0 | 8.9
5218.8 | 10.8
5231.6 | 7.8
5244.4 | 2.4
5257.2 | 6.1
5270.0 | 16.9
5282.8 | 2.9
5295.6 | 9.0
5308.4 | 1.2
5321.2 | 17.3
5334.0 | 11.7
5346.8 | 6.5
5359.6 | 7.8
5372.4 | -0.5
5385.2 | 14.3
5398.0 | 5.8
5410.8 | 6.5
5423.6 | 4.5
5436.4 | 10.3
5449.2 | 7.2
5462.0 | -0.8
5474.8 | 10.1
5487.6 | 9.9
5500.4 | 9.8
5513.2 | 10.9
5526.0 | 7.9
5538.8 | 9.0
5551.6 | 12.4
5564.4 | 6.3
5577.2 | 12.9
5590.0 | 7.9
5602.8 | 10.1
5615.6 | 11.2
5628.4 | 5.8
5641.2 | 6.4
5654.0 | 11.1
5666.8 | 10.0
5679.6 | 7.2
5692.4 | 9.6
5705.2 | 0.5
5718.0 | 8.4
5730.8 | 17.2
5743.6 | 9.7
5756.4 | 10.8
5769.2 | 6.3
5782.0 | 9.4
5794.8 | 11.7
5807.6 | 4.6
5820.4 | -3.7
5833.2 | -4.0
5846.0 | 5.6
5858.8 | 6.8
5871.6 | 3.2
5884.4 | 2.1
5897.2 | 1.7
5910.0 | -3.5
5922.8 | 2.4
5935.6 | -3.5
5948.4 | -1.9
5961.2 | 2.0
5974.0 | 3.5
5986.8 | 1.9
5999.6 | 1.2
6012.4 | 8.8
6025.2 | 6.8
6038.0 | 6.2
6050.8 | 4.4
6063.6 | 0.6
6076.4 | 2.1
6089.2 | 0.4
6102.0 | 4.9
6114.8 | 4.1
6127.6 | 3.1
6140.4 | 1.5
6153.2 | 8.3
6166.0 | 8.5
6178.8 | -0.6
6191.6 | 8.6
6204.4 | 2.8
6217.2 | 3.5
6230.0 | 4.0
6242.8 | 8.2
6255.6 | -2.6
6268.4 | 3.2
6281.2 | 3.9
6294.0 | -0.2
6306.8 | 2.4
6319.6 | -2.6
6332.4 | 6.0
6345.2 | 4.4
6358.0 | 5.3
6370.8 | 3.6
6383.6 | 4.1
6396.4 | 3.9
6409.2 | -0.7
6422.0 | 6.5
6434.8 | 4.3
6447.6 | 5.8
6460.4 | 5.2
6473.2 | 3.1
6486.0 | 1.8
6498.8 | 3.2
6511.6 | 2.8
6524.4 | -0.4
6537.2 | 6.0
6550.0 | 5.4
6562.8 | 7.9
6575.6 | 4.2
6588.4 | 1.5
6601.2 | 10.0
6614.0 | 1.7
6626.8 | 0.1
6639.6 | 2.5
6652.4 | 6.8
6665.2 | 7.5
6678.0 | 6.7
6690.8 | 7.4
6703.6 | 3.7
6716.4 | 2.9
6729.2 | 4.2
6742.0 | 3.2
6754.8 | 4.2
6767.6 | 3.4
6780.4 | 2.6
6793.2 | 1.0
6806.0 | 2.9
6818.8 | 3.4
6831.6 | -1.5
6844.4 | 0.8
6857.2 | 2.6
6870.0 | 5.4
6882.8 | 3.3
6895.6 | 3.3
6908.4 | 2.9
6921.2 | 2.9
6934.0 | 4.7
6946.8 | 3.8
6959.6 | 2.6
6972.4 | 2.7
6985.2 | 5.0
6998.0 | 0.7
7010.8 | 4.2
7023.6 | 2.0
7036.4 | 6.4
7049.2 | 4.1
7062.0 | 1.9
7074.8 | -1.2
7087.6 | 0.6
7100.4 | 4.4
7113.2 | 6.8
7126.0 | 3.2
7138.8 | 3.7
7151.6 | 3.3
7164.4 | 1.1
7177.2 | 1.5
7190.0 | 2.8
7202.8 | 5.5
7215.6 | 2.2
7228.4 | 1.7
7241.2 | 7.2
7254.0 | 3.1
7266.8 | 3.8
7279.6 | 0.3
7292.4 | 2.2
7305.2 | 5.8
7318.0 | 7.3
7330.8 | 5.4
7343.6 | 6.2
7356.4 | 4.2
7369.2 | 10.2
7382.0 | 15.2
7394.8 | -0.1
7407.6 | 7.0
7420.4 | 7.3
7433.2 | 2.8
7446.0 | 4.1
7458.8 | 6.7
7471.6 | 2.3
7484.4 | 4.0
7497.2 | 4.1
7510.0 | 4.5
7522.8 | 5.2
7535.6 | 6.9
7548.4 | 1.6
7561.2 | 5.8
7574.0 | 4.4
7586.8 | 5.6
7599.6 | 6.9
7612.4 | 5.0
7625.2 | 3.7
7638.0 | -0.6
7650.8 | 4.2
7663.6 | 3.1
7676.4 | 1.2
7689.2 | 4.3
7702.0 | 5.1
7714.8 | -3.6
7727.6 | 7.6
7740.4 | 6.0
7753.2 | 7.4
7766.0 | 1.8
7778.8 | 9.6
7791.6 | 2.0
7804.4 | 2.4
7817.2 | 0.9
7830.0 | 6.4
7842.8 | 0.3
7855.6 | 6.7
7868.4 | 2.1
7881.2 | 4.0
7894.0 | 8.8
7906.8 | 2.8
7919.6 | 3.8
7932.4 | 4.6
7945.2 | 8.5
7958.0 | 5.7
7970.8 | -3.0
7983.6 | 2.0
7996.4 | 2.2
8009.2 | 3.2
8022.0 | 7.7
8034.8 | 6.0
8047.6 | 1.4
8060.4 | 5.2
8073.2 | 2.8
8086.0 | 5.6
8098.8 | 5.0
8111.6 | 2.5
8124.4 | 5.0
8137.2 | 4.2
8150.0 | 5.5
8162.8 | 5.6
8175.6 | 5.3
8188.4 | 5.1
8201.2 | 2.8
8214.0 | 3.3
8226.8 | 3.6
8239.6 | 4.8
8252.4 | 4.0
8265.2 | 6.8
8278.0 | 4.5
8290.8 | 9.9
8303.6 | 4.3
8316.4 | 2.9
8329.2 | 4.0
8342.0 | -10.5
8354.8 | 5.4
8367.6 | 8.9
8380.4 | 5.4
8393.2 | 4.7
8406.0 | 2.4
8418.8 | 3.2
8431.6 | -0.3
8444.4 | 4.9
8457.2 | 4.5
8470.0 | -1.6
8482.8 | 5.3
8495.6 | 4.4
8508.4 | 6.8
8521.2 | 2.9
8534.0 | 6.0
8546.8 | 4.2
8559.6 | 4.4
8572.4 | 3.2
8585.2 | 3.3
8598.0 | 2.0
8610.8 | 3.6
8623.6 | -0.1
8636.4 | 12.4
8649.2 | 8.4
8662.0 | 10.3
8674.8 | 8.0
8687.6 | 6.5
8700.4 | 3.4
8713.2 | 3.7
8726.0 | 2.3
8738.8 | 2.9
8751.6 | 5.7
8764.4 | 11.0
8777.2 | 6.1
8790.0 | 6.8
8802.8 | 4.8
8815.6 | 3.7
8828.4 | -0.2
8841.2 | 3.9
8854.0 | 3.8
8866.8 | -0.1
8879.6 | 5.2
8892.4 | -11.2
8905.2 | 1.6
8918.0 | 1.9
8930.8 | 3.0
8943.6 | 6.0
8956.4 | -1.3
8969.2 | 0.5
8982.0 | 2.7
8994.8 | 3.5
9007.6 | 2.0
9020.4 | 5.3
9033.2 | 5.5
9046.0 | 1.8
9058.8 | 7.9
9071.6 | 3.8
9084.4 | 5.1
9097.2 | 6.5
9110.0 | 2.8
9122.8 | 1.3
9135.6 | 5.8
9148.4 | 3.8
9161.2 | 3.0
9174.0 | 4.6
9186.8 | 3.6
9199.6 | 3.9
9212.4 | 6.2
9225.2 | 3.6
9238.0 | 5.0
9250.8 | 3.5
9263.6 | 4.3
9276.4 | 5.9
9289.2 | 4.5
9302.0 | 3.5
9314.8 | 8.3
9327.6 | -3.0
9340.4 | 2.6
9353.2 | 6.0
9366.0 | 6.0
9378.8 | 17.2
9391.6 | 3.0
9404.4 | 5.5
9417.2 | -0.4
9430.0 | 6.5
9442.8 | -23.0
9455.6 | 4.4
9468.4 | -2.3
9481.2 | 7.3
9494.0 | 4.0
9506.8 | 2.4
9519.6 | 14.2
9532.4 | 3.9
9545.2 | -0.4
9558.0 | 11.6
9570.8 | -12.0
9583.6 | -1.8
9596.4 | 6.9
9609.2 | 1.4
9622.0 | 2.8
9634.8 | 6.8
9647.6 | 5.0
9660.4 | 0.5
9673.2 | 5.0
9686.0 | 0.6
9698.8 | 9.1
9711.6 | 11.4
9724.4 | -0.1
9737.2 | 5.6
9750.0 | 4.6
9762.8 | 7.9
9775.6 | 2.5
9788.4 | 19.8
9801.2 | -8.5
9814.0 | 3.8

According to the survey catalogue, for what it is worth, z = 0.979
